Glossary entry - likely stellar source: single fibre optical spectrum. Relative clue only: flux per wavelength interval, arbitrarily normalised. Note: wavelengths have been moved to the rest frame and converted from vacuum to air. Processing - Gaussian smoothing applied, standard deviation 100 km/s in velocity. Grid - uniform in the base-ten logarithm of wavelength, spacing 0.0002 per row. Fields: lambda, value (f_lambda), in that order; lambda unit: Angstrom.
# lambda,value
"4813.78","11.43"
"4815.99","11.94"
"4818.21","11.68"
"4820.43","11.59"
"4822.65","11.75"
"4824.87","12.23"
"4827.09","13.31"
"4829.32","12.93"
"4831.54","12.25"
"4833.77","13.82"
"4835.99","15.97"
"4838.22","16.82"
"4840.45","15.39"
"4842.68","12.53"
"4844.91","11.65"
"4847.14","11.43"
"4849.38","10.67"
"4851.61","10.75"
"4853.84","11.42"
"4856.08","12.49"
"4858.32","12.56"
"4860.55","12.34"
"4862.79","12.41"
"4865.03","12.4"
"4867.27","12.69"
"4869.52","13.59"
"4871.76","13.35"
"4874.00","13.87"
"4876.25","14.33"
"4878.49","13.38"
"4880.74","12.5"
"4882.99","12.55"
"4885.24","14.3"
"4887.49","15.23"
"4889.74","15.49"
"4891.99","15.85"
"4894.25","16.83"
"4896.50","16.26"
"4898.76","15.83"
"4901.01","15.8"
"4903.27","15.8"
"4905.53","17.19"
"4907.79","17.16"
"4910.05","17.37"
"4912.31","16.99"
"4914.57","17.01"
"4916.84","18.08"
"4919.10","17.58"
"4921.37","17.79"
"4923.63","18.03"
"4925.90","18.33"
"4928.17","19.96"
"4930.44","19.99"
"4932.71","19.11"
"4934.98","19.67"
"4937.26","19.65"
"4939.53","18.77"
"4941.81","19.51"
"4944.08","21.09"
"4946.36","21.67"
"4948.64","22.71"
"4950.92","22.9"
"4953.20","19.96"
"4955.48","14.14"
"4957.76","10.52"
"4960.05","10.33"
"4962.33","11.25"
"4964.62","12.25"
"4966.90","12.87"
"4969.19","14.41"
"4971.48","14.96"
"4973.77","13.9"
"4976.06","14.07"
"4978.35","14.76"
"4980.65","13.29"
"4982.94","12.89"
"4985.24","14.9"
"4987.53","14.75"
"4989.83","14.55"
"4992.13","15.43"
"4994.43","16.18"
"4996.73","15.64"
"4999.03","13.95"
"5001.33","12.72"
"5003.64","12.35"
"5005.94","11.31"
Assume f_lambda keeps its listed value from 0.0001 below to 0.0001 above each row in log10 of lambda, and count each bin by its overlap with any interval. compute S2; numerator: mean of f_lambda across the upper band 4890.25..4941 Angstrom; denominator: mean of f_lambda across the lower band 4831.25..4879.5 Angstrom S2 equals 1.4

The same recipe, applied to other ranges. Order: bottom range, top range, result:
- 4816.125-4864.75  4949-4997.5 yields 1.15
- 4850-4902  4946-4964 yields 1.19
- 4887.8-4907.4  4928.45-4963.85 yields 1.12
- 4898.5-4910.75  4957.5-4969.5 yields 0.72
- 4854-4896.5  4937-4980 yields 1.18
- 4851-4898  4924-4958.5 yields 1.42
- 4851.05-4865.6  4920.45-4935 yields 1.57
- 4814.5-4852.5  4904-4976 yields 1.35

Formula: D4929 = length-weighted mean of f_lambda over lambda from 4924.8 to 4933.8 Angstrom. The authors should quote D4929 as 19.4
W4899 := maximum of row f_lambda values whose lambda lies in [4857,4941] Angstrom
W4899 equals 19.99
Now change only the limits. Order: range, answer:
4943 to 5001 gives 22.9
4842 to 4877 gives 14.33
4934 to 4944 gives 19.67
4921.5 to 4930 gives 19.96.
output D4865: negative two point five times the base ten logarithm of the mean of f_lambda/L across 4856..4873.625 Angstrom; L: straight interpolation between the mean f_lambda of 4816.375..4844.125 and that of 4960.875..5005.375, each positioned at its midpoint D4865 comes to 0.05 mag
